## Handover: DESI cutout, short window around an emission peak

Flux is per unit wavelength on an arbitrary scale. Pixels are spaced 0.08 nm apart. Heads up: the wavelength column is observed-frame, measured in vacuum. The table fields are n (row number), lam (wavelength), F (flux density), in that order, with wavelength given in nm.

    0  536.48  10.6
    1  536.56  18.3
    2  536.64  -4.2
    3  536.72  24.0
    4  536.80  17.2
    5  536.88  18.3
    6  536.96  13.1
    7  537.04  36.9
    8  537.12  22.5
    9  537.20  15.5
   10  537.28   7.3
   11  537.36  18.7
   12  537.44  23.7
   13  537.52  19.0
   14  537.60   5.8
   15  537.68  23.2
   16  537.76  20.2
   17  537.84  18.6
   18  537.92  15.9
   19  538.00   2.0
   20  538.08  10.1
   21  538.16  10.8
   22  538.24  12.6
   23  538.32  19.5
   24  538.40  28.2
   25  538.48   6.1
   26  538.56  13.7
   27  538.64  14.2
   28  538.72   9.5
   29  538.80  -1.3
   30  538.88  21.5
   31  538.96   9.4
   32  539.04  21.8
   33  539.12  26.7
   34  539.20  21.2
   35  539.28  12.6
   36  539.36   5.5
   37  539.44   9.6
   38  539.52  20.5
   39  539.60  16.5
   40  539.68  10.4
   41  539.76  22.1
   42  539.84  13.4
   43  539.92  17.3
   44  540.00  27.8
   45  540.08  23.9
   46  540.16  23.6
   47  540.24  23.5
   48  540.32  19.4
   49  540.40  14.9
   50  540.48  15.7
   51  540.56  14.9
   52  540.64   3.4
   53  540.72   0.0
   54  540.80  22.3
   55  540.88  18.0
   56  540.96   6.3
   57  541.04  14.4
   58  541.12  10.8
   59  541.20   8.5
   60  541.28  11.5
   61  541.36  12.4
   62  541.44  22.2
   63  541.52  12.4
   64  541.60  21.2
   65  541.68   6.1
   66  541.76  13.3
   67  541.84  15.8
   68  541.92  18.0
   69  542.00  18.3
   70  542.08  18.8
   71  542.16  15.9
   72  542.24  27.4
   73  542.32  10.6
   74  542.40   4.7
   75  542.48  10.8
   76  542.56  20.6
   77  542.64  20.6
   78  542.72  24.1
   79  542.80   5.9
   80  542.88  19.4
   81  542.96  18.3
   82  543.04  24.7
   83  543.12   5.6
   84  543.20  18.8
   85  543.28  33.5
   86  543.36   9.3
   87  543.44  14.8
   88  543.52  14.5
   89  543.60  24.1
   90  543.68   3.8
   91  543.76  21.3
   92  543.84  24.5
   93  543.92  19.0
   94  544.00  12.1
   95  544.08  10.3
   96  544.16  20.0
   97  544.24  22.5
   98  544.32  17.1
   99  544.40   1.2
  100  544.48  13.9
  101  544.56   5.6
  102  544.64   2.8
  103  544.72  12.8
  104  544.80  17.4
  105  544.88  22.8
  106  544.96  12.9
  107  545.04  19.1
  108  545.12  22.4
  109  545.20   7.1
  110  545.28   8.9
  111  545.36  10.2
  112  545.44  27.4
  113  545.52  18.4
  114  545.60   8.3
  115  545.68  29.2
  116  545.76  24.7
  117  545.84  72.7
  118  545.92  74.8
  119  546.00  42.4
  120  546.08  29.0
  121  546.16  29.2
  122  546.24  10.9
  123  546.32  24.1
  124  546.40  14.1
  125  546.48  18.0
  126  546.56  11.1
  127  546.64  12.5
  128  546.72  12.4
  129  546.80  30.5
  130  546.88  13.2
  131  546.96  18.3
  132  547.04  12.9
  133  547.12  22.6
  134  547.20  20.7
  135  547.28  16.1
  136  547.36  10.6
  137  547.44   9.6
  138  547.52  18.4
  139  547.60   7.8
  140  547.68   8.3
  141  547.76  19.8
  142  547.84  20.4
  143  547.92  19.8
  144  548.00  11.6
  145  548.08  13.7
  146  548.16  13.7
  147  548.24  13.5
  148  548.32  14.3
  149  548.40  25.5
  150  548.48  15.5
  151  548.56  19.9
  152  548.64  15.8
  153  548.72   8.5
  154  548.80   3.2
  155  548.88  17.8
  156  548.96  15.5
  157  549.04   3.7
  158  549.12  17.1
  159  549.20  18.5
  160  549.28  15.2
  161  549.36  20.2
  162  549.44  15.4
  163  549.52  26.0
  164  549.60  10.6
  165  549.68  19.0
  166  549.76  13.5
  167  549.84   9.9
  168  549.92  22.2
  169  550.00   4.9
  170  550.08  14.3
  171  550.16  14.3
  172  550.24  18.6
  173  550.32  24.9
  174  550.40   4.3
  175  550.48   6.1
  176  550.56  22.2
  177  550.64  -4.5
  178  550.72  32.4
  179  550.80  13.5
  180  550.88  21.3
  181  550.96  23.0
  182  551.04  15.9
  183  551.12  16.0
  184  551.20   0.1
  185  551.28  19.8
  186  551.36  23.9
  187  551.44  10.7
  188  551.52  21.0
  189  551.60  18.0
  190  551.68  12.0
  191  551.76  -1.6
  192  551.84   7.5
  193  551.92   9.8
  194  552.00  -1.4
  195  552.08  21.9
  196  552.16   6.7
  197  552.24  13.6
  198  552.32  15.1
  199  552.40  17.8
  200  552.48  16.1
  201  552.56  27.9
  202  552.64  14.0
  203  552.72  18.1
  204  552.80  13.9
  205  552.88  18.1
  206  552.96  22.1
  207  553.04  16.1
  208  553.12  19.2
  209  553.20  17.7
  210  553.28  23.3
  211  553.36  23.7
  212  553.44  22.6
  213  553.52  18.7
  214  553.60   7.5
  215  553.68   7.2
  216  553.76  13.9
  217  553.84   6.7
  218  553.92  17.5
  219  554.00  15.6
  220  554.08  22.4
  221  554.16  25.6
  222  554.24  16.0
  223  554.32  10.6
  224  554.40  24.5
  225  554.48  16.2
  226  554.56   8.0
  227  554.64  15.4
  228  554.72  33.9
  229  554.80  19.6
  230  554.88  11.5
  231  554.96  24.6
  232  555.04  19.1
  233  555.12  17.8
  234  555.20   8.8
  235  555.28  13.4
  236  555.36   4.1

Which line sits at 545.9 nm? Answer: H-beta 4861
